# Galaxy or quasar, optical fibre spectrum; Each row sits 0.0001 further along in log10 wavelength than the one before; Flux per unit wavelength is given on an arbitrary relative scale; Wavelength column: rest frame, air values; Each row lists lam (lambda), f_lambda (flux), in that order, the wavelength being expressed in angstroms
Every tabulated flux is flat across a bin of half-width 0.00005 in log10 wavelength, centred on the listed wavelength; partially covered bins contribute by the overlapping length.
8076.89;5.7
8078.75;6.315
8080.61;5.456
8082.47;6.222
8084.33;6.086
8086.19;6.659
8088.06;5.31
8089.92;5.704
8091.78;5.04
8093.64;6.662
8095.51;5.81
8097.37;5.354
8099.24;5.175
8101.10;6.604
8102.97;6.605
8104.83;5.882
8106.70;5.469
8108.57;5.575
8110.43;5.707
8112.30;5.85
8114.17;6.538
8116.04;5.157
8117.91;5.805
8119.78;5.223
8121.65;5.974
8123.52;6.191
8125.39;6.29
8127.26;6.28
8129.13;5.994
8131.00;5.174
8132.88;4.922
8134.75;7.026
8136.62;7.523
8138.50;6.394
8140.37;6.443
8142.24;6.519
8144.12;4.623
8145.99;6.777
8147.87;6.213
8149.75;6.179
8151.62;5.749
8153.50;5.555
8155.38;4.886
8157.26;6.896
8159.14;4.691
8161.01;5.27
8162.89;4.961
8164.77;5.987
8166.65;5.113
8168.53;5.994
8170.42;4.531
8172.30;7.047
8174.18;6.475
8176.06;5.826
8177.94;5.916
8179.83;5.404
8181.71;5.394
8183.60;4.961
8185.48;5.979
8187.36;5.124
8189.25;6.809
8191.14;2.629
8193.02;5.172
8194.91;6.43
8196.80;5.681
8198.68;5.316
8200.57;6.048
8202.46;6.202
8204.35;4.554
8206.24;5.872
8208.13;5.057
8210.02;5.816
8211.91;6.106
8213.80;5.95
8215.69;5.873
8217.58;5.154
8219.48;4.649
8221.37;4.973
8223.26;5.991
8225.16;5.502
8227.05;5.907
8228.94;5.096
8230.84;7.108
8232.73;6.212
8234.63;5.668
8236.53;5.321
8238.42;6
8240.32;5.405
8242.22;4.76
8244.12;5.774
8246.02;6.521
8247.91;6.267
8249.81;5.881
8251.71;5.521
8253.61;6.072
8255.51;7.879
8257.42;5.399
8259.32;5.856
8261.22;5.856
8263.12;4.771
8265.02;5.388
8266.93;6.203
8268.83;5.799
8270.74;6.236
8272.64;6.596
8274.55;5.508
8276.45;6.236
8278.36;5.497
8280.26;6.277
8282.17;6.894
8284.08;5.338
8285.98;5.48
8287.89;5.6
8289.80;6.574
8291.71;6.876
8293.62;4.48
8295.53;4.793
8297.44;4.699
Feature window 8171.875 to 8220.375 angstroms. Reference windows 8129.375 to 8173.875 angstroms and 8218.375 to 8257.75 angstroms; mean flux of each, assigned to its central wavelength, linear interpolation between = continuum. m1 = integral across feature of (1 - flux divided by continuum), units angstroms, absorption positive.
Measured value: 2.10 angstroms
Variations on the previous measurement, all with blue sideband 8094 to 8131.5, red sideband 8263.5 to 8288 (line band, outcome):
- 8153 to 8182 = 1.21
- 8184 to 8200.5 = 1.32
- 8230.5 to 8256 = -0.30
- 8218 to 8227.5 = 0.85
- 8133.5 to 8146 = -1.17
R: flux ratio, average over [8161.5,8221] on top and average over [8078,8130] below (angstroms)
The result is 0.9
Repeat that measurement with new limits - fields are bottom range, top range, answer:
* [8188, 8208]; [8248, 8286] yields 1.09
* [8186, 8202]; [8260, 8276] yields 1.07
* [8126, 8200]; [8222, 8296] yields 1.02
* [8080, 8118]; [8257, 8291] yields 1.01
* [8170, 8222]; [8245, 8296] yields 1.07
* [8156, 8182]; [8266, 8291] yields 1.06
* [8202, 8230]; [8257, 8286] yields 1.06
